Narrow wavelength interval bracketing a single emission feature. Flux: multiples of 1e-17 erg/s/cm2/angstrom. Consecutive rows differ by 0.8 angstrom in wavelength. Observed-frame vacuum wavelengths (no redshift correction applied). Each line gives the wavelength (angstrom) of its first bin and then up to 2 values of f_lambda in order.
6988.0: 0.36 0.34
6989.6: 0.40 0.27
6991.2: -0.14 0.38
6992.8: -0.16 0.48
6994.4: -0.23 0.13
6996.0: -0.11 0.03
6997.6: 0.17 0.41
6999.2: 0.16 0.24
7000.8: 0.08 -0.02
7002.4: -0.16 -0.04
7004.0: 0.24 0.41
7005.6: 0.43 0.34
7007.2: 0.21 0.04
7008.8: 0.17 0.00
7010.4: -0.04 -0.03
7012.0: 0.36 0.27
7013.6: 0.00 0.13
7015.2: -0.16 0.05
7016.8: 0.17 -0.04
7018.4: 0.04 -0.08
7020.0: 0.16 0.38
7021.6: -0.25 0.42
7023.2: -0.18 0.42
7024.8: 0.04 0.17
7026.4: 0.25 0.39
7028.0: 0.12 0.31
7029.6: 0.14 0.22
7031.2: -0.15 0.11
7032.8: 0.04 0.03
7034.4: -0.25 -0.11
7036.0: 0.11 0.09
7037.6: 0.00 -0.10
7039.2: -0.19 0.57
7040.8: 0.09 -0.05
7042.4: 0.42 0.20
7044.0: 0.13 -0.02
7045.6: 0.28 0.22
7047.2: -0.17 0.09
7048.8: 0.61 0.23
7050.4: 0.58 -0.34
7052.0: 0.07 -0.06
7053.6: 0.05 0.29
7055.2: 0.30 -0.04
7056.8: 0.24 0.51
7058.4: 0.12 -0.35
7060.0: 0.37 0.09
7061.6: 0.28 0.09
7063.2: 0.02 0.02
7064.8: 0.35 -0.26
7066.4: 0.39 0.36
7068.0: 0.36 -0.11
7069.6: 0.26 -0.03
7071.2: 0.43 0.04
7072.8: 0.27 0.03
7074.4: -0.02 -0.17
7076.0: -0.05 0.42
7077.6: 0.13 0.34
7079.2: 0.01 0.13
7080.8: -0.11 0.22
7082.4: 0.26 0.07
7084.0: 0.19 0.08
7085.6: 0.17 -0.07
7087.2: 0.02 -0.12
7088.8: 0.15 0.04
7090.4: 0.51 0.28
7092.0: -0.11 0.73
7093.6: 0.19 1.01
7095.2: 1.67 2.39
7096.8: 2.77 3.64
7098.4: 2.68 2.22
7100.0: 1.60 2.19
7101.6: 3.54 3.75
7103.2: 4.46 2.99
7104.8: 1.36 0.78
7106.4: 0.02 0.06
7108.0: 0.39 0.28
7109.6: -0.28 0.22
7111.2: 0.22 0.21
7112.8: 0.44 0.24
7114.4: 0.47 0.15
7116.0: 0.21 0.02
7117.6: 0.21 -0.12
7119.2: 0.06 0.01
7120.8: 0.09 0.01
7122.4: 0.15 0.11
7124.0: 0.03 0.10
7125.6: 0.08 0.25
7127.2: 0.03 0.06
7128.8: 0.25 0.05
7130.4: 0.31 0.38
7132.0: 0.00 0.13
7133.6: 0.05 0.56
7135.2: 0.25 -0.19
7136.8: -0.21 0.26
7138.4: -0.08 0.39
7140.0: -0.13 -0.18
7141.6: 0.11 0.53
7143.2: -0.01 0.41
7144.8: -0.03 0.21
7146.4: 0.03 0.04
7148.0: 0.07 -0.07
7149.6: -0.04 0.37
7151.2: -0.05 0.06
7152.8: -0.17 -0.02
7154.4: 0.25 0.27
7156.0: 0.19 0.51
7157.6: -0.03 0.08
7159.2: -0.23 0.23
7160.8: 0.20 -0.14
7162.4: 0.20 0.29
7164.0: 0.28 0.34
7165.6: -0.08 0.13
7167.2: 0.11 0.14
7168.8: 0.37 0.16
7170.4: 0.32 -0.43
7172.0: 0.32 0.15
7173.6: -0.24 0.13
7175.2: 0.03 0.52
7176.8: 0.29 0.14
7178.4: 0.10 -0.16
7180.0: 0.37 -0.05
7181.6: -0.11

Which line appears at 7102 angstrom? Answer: [O II] 3727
